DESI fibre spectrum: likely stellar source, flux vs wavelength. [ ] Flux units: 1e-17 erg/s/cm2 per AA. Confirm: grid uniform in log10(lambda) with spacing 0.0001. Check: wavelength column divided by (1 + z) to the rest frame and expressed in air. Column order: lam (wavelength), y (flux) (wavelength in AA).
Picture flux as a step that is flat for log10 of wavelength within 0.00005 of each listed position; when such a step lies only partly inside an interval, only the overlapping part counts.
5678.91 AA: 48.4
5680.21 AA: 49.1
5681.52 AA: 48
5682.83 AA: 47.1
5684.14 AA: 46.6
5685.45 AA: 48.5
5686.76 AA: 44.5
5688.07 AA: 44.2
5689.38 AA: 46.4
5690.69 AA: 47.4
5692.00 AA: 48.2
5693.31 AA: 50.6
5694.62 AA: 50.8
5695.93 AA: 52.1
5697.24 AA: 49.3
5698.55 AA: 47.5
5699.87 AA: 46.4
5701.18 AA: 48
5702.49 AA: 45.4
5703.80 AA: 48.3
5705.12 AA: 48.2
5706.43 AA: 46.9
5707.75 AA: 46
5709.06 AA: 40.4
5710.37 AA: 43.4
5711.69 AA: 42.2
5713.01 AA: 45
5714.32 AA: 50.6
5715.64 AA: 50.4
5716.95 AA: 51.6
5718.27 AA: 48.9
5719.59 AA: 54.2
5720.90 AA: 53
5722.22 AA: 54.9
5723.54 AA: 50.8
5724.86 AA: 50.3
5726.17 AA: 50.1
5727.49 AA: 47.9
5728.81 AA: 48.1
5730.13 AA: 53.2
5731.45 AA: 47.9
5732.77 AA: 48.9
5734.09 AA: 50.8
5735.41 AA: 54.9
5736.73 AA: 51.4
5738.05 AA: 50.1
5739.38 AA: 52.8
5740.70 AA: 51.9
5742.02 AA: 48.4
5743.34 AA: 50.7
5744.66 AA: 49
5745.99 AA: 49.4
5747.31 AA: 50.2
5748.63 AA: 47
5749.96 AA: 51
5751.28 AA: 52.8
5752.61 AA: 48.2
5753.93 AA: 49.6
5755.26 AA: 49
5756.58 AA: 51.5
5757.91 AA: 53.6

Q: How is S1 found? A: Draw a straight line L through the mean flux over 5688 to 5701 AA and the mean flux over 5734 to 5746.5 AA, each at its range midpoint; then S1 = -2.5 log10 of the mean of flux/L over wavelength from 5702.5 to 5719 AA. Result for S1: 0.06 mag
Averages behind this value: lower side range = 48.5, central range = 46.8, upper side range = 50.9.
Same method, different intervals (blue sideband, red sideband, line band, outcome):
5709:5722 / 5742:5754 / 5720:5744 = -0.04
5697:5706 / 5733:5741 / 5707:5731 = 0.02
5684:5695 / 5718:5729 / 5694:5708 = 0.01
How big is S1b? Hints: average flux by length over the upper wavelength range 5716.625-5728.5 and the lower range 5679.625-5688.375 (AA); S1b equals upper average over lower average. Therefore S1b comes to 1.1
